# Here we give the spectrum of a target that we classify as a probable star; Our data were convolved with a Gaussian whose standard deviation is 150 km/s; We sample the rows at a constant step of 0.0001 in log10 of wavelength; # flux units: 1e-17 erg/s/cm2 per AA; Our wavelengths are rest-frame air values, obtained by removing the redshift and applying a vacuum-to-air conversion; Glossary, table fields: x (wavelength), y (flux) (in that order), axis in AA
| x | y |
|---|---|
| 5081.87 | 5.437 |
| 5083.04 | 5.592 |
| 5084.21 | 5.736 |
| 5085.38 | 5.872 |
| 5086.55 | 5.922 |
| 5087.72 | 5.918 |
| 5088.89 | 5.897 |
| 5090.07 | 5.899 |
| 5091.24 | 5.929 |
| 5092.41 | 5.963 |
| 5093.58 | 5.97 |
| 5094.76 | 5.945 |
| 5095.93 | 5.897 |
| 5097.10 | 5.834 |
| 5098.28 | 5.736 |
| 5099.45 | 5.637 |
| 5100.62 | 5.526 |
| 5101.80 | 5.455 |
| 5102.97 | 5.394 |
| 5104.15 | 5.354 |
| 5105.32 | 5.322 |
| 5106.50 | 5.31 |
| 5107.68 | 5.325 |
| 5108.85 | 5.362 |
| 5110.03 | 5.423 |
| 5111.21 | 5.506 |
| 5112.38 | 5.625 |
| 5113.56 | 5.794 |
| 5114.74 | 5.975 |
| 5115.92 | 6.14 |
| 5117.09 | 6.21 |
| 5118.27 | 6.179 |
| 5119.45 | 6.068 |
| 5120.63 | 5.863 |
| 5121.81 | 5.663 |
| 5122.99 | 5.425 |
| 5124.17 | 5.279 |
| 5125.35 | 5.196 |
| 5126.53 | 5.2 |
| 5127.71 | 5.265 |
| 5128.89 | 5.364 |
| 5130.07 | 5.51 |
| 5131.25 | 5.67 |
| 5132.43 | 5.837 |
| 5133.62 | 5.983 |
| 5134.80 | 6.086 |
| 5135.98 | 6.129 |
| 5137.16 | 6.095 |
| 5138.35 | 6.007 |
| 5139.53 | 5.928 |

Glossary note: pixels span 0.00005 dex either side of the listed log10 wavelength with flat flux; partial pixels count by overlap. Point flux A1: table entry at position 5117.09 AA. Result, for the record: 6.21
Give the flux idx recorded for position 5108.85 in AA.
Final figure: 5.362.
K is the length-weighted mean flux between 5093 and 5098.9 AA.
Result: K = 5.87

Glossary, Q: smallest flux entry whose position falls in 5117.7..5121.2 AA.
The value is 5.863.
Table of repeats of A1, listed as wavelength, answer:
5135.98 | 6.129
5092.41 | 5.963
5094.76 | 5.945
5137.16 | 6.095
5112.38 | 5.625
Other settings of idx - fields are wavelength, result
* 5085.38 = 5.872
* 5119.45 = 6.068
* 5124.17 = 5.279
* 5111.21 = 5.506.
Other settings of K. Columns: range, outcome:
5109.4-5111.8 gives 5.46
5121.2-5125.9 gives 5.39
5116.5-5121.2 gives 6.09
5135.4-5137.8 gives 6.1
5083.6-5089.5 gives 5.87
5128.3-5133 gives 5.6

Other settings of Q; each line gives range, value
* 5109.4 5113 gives 5.423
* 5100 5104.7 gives 5.354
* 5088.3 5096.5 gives 5.897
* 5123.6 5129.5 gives 5.196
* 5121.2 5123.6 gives 5.425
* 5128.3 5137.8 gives 5.364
